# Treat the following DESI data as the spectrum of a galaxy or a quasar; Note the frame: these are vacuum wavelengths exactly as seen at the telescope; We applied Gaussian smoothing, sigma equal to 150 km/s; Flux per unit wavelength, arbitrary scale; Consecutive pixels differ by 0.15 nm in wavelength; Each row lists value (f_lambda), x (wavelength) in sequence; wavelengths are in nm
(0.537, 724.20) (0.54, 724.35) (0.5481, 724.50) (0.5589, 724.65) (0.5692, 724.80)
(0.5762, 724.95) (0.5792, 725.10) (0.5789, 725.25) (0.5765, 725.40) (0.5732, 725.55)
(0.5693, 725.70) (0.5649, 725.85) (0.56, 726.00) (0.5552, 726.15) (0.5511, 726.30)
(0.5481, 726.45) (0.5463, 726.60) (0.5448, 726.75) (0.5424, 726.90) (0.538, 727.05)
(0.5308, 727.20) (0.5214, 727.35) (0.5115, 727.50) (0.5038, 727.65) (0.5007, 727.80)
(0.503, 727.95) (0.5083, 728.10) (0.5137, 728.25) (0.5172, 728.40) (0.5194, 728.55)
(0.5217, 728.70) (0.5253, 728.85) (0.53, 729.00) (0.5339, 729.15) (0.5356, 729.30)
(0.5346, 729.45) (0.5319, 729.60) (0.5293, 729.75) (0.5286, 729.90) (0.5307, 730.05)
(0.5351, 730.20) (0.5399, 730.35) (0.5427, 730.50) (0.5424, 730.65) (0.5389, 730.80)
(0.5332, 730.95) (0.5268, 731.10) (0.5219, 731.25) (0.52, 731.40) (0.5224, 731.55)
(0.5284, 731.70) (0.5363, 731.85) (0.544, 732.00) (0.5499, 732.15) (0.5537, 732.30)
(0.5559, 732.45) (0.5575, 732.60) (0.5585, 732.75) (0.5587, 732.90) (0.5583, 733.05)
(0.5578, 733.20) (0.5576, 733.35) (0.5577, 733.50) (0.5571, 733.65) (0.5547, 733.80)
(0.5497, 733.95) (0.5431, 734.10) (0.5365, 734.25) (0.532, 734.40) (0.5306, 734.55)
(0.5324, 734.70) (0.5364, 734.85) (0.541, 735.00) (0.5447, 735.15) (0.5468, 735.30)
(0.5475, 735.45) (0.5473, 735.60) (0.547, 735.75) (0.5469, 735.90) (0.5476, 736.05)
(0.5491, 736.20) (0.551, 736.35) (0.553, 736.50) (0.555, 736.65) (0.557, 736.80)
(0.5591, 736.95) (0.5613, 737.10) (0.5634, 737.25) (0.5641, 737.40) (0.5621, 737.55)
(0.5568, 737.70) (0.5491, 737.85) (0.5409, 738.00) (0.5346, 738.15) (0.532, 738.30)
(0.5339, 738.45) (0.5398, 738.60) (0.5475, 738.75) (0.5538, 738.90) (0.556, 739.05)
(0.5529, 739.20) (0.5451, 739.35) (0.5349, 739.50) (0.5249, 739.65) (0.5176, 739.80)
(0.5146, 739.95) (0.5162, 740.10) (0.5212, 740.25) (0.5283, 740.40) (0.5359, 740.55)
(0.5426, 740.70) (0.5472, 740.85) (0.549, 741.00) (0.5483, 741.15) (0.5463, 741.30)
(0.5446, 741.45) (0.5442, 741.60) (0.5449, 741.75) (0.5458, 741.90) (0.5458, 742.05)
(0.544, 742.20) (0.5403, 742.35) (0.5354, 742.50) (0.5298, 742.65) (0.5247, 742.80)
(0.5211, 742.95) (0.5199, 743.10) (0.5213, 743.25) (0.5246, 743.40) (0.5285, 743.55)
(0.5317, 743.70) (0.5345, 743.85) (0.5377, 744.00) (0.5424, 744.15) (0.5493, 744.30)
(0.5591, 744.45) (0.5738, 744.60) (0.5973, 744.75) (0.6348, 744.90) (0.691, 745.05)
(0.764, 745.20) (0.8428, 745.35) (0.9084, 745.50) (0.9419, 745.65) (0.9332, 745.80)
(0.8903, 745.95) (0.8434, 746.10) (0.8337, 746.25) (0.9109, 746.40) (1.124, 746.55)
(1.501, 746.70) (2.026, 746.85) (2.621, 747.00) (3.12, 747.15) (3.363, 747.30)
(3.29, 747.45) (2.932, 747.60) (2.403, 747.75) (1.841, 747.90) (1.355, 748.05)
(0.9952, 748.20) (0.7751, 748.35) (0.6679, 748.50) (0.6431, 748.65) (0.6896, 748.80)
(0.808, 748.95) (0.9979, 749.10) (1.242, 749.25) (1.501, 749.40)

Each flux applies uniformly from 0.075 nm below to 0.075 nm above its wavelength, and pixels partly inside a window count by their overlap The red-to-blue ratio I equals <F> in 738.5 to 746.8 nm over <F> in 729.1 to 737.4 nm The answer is 1.16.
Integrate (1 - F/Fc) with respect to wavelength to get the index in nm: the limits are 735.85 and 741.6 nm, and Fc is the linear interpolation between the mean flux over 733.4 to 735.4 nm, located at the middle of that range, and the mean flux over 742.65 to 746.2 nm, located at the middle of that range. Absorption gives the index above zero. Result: 0.44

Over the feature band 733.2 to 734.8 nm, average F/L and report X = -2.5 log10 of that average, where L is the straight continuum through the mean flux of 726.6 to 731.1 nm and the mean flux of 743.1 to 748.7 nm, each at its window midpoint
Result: 0.31 mag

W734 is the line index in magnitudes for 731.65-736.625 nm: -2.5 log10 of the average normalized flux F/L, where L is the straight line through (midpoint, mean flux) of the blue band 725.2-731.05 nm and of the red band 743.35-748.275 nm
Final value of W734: 0.38 mag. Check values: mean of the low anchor 0.536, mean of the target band 0.548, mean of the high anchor 1.25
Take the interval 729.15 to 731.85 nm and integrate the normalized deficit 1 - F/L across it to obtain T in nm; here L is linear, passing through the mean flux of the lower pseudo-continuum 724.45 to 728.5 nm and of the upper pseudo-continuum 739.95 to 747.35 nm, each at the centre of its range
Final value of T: 0.33 nm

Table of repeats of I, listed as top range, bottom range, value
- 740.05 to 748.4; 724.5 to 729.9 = 1.78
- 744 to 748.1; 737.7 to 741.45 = 2.56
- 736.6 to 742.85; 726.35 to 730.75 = 1.03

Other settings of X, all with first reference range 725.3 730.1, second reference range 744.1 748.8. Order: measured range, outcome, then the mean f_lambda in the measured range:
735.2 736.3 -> 0.50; 0.547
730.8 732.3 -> 0.28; 0.533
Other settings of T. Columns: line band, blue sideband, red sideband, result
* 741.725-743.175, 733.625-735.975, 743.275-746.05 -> 0.24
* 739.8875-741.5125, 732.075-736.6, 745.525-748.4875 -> 0.85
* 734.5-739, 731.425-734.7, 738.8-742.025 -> -0.04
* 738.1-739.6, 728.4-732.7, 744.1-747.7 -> 0.66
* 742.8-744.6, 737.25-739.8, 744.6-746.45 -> 0.49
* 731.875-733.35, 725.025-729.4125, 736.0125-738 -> -0.02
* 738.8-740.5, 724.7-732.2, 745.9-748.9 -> 0.94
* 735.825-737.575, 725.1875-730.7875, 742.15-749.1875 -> 0.53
